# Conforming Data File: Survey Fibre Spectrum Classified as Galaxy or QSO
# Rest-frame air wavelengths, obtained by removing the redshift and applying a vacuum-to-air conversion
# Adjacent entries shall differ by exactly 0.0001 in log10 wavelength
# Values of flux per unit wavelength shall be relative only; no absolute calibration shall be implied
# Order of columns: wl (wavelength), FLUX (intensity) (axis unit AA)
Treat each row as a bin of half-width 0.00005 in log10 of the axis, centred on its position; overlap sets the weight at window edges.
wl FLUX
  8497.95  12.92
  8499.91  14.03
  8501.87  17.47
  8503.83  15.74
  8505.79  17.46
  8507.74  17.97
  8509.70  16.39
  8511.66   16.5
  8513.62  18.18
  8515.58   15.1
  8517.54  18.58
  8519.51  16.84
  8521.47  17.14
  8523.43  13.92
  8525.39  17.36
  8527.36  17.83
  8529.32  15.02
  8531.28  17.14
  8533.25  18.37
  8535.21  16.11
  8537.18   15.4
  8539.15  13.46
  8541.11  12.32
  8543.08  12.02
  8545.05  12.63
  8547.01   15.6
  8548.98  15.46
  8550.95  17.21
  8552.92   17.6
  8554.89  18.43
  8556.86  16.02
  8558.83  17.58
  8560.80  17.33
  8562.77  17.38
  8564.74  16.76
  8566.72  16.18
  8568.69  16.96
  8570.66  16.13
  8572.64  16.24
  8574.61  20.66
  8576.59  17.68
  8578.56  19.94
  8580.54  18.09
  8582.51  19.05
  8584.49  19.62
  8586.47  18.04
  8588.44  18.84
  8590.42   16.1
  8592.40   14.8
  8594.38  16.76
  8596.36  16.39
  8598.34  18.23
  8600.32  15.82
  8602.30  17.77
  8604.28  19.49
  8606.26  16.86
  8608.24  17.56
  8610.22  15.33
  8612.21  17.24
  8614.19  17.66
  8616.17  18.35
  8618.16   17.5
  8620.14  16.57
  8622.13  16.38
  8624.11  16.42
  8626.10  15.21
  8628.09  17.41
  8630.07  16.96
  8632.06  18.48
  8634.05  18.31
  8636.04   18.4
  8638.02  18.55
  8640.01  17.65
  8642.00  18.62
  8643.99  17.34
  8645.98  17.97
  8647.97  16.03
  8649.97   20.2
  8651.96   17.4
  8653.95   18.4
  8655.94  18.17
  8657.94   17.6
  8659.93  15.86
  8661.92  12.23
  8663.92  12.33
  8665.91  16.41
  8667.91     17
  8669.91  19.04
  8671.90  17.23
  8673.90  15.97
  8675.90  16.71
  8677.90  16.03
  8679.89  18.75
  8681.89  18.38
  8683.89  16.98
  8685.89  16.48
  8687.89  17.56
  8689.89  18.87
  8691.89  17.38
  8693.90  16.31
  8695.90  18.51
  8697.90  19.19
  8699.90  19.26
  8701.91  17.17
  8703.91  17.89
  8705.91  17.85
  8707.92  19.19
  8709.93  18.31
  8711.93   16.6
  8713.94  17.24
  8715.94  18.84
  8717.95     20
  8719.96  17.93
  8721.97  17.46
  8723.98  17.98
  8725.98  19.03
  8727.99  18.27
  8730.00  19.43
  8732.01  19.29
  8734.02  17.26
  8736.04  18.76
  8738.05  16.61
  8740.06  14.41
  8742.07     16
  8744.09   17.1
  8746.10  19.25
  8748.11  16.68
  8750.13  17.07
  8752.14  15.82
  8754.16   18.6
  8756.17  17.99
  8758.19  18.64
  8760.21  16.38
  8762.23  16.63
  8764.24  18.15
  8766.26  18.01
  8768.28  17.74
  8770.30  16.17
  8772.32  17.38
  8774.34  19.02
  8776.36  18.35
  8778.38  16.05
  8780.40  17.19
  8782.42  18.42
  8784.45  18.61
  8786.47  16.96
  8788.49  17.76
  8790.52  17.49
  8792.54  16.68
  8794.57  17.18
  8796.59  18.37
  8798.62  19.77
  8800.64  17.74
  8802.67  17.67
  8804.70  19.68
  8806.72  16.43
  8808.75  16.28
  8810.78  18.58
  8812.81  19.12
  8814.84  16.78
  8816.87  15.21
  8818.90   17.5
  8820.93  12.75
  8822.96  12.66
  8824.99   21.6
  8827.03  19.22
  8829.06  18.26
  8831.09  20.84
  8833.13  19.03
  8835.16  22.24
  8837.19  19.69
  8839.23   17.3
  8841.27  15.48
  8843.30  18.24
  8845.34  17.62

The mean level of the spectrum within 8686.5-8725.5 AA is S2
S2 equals 18.1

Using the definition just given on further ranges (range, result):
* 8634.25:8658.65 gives 18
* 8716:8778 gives 17.7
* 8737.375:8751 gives 16.7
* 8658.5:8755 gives 17.4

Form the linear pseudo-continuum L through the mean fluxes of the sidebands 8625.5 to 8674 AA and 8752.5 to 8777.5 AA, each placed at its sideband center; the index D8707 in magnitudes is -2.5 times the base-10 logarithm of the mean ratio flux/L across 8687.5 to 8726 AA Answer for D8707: -0.04 mag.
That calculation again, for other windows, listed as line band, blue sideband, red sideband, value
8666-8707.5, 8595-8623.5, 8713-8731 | 0.03 mag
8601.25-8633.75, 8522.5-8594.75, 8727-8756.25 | -0.02 mag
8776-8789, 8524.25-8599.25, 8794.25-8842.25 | 0.01 mag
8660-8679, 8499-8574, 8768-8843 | 0.07 mag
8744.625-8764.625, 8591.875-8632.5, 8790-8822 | -0.02 mag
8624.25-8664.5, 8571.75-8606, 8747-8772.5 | 0.03 mag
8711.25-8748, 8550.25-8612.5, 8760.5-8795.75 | -0.02 mag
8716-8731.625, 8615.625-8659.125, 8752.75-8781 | -0.06 mag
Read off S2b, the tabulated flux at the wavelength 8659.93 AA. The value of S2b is 15.86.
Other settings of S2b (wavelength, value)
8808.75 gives 16.28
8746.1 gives 19.25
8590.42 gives 16.1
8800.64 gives 17.74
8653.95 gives 18.4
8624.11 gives 16.42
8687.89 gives 17.56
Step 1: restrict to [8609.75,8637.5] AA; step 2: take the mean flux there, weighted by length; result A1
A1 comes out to 17.2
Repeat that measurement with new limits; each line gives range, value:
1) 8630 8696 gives 17.3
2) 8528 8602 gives 16.7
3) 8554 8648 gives 17.5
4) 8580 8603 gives 17.4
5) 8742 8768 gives 17.5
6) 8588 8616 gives 17.1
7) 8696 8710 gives 18.4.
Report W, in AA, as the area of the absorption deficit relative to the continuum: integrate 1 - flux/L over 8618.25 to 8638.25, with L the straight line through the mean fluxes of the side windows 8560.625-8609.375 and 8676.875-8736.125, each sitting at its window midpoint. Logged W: 0.6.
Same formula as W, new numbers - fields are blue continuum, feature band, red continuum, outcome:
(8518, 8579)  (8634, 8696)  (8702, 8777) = -0.05 AA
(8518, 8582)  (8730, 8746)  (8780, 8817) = 0.10 AA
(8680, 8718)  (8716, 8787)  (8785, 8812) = 0.66 AA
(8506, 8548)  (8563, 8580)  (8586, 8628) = -1.07 AA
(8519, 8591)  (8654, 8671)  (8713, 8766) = 1.07 AA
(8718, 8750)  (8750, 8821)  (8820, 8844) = 1.70 AA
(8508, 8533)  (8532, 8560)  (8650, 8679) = 1.86 AA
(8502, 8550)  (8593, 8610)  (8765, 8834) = -0.80 AA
